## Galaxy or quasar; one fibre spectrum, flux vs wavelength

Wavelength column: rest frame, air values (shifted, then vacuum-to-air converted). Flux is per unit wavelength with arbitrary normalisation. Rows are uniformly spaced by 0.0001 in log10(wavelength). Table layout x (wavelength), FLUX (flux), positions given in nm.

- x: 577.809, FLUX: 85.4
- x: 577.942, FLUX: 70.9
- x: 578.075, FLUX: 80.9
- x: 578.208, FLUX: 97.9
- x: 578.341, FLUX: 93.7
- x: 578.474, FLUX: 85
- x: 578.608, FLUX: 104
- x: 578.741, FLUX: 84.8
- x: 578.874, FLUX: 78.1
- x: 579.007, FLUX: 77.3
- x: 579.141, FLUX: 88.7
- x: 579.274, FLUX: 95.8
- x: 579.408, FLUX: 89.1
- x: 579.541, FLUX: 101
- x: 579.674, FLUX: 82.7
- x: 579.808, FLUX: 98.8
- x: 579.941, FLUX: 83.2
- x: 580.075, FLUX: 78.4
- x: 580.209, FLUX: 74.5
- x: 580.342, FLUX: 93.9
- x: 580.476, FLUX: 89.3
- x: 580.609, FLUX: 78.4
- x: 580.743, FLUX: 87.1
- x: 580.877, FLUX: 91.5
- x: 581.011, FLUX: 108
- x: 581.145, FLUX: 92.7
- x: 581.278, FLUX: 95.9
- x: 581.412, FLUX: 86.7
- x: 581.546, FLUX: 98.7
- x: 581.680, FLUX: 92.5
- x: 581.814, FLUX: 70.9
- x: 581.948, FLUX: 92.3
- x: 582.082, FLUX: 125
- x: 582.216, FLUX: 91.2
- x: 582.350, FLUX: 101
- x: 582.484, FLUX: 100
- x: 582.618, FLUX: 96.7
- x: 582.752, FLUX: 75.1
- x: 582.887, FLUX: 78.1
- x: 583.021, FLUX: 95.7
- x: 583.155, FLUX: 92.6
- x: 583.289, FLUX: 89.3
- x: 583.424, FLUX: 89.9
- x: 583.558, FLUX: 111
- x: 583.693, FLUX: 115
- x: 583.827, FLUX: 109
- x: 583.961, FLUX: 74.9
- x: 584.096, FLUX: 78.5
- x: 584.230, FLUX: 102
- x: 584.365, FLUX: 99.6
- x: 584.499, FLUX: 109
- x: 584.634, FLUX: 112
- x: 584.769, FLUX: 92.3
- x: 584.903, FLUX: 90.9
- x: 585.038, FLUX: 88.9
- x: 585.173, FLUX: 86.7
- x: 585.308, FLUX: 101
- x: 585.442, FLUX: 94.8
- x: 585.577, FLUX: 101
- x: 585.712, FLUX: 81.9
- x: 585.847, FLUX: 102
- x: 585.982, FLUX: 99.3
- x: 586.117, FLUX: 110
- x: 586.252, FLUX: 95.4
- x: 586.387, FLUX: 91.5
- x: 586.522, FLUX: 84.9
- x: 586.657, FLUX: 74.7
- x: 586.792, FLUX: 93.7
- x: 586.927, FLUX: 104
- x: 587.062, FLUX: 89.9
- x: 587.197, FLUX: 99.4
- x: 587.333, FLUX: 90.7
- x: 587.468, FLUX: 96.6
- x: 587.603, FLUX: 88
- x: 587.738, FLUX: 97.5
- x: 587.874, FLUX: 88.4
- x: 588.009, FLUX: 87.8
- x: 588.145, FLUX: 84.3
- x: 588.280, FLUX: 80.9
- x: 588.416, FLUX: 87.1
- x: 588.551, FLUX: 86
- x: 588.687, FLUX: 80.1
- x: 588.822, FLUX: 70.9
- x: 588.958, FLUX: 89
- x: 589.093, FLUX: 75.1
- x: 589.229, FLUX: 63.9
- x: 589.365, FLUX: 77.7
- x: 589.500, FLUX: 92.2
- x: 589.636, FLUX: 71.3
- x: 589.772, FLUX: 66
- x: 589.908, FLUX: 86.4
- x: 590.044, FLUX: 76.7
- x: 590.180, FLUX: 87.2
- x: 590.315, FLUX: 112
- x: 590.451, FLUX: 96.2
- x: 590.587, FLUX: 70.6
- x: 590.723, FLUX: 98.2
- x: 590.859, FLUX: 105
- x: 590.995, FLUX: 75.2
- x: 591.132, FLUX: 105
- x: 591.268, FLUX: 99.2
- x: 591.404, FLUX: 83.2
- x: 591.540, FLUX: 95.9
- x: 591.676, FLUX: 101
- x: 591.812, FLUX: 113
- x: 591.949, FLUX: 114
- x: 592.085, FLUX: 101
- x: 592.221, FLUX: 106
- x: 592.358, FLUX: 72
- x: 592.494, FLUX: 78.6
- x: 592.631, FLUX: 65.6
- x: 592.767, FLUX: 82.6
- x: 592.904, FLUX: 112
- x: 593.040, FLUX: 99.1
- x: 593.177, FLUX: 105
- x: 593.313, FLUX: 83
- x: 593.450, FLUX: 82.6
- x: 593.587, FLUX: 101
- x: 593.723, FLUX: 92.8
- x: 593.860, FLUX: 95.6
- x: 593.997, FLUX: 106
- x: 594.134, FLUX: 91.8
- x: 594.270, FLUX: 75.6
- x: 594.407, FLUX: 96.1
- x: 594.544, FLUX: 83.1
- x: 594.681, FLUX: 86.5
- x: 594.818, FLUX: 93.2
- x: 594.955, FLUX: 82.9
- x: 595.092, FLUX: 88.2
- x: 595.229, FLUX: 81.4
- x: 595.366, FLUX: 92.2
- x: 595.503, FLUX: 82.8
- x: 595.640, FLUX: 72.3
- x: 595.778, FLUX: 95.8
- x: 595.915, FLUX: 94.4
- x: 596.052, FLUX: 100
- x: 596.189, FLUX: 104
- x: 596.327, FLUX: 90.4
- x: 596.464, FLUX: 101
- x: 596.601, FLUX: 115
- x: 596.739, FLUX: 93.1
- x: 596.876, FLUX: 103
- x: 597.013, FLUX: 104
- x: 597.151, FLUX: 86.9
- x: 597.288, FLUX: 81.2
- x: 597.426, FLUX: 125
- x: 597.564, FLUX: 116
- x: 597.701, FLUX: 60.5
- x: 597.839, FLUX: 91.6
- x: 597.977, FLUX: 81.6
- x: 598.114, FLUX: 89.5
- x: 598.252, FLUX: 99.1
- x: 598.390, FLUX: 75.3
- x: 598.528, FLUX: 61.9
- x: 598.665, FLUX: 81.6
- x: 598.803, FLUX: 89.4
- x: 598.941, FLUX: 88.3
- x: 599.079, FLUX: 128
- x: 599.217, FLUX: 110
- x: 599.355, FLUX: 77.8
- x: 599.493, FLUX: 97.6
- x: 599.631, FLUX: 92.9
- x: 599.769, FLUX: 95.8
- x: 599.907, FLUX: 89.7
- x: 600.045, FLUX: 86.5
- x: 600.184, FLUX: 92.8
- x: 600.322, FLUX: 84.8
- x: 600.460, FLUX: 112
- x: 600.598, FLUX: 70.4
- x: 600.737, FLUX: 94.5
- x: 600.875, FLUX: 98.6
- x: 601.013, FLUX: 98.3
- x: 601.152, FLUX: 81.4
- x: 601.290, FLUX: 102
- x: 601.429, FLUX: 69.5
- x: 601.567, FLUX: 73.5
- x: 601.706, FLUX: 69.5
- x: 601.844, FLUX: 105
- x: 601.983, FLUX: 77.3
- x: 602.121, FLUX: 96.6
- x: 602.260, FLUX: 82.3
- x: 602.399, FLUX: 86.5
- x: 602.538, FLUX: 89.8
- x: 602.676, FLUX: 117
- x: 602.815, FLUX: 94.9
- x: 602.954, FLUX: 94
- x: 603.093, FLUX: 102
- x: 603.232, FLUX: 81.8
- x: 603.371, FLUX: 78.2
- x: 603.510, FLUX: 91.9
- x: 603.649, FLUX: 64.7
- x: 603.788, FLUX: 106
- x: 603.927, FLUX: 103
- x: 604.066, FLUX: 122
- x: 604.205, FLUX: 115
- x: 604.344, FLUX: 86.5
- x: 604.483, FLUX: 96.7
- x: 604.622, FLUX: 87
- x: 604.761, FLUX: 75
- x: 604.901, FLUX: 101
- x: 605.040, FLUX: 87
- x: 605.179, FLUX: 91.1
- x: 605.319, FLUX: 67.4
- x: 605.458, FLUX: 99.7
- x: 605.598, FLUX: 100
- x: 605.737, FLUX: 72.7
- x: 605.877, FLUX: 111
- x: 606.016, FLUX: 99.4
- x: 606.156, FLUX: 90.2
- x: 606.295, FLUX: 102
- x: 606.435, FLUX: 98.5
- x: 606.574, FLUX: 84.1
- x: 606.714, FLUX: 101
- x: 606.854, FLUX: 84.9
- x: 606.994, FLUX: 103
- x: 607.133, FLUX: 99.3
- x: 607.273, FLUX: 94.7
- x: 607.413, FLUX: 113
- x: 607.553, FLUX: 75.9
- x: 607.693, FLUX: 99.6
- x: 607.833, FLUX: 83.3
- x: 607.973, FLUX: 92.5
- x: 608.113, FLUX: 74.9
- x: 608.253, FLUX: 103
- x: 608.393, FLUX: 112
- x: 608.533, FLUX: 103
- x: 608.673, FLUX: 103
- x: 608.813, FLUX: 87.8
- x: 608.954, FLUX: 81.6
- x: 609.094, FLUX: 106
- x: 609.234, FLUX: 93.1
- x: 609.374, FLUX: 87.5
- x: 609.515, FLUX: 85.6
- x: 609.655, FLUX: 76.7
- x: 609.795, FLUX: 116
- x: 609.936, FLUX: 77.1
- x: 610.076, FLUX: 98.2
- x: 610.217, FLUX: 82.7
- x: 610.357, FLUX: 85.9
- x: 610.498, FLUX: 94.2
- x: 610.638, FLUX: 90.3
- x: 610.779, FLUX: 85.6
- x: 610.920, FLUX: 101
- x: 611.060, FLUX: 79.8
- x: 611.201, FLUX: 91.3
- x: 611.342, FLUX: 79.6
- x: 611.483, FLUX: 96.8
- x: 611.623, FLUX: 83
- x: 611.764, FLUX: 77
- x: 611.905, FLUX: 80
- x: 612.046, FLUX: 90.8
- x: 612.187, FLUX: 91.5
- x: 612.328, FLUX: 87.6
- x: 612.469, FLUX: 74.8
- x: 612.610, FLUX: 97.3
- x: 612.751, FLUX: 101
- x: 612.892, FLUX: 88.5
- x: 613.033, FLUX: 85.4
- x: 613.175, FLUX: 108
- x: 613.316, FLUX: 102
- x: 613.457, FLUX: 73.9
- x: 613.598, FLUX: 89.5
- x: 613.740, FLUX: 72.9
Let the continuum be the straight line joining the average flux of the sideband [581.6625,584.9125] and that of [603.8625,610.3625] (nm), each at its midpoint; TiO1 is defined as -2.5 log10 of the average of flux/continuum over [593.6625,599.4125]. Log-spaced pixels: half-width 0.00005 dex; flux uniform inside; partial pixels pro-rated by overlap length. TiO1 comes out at 0.03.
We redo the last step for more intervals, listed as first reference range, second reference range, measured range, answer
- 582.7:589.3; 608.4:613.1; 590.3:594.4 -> -0.03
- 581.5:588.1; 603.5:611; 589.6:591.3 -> 0.07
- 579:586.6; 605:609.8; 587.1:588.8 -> 0.06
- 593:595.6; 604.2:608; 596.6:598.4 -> -0.04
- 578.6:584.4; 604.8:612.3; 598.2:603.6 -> 0.02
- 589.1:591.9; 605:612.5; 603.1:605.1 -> -0.03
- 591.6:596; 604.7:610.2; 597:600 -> 0.00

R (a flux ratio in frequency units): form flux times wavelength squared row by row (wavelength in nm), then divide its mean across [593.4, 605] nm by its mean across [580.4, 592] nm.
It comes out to 1.0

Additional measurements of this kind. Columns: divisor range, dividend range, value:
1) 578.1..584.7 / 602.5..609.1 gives 1.11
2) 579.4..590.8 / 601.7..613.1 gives 1.09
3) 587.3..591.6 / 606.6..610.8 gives 1.15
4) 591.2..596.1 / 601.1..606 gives 1.02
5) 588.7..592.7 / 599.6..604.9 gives 1.08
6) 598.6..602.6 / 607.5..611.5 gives 1.04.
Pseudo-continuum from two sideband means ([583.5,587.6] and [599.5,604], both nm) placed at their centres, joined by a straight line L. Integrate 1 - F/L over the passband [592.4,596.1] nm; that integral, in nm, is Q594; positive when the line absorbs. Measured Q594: 0.134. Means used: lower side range 95.9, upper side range 90.2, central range 89.5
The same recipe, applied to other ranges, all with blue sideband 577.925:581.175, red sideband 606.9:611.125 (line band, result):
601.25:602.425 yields 0.10 nm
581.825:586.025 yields -0.31 nm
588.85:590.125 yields 0.18 nm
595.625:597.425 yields -0.12 nm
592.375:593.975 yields 0.00 nm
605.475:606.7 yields -0.04 nm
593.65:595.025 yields 0.00 nm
